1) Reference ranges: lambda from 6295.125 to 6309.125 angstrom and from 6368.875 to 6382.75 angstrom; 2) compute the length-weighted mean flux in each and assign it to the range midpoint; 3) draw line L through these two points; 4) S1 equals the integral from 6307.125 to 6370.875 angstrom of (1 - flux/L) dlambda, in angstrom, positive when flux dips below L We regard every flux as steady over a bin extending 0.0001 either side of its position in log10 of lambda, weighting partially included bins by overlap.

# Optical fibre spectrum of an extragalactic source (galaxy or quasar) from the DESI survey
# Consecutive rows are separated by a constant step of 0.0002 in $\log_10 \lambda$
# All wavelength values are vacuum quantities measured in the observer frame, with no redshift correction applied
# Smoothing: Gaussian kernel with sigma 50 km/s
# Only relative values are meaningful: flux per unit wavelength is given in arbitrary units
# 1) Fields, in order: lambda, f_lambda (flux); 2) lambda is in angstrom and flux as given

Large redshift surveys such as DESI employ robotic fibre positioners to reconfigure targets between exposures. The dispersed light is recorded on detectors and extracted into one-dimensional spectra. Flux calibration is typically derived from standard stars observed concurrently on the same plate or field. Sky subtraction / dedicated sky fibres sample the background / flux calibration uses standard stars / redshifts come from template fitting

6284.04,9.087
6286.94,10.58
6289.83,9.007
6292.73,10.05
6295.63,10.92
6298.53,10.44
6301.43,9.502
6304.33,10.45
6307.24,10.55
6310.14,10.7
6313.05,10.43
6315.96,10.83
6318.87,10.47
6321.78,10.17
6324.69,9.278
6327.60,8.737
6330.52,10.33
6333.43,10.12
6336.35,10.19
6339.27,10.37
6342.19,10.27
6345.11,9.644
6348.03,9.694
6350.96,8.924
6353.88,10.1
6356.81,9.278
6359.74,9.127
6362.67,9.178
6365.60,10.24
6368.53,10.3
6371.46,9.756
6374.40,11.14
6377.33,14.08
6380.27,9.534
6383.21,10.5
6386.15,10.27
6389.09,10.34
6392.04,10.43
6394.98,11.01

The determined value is 4.4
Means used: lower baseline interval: 10.3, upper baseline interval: 11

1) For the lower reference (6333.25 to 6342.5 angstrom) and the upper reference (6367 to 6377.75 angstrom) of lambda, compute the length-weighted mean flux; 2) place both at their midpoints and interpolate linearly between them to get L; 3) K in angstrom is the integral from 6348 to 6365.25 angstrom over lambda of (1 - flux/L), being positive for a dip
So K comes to 2.0 angstrom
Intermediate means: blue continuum 10.2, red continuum 11.1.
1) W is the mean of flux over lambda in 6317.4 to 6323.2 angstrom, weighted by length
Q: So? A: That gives 10.3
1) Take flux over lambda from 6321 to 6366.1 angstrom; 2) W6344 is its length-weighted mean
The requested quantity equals 9.71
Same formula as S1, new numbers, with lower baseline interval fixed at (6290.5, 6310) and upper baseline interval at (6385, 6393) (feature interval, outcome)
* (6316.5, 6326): 0.22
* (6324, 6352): 1.44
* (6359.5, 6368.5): 0.55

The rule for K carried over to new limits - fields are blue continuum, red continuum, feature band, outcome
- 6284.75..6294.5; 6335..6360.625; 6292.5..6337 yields -1.8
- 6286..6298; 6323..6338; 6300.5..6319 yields -0.9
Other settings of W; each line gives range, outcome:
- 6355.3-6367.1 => 9.46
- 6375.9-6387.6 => 11.1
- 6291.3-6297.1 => 10.5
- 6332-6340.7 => 10.2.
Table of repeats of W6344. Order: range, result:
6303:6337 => 10.2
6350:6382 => 10.2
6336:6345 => 10.2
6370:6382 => 11.1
